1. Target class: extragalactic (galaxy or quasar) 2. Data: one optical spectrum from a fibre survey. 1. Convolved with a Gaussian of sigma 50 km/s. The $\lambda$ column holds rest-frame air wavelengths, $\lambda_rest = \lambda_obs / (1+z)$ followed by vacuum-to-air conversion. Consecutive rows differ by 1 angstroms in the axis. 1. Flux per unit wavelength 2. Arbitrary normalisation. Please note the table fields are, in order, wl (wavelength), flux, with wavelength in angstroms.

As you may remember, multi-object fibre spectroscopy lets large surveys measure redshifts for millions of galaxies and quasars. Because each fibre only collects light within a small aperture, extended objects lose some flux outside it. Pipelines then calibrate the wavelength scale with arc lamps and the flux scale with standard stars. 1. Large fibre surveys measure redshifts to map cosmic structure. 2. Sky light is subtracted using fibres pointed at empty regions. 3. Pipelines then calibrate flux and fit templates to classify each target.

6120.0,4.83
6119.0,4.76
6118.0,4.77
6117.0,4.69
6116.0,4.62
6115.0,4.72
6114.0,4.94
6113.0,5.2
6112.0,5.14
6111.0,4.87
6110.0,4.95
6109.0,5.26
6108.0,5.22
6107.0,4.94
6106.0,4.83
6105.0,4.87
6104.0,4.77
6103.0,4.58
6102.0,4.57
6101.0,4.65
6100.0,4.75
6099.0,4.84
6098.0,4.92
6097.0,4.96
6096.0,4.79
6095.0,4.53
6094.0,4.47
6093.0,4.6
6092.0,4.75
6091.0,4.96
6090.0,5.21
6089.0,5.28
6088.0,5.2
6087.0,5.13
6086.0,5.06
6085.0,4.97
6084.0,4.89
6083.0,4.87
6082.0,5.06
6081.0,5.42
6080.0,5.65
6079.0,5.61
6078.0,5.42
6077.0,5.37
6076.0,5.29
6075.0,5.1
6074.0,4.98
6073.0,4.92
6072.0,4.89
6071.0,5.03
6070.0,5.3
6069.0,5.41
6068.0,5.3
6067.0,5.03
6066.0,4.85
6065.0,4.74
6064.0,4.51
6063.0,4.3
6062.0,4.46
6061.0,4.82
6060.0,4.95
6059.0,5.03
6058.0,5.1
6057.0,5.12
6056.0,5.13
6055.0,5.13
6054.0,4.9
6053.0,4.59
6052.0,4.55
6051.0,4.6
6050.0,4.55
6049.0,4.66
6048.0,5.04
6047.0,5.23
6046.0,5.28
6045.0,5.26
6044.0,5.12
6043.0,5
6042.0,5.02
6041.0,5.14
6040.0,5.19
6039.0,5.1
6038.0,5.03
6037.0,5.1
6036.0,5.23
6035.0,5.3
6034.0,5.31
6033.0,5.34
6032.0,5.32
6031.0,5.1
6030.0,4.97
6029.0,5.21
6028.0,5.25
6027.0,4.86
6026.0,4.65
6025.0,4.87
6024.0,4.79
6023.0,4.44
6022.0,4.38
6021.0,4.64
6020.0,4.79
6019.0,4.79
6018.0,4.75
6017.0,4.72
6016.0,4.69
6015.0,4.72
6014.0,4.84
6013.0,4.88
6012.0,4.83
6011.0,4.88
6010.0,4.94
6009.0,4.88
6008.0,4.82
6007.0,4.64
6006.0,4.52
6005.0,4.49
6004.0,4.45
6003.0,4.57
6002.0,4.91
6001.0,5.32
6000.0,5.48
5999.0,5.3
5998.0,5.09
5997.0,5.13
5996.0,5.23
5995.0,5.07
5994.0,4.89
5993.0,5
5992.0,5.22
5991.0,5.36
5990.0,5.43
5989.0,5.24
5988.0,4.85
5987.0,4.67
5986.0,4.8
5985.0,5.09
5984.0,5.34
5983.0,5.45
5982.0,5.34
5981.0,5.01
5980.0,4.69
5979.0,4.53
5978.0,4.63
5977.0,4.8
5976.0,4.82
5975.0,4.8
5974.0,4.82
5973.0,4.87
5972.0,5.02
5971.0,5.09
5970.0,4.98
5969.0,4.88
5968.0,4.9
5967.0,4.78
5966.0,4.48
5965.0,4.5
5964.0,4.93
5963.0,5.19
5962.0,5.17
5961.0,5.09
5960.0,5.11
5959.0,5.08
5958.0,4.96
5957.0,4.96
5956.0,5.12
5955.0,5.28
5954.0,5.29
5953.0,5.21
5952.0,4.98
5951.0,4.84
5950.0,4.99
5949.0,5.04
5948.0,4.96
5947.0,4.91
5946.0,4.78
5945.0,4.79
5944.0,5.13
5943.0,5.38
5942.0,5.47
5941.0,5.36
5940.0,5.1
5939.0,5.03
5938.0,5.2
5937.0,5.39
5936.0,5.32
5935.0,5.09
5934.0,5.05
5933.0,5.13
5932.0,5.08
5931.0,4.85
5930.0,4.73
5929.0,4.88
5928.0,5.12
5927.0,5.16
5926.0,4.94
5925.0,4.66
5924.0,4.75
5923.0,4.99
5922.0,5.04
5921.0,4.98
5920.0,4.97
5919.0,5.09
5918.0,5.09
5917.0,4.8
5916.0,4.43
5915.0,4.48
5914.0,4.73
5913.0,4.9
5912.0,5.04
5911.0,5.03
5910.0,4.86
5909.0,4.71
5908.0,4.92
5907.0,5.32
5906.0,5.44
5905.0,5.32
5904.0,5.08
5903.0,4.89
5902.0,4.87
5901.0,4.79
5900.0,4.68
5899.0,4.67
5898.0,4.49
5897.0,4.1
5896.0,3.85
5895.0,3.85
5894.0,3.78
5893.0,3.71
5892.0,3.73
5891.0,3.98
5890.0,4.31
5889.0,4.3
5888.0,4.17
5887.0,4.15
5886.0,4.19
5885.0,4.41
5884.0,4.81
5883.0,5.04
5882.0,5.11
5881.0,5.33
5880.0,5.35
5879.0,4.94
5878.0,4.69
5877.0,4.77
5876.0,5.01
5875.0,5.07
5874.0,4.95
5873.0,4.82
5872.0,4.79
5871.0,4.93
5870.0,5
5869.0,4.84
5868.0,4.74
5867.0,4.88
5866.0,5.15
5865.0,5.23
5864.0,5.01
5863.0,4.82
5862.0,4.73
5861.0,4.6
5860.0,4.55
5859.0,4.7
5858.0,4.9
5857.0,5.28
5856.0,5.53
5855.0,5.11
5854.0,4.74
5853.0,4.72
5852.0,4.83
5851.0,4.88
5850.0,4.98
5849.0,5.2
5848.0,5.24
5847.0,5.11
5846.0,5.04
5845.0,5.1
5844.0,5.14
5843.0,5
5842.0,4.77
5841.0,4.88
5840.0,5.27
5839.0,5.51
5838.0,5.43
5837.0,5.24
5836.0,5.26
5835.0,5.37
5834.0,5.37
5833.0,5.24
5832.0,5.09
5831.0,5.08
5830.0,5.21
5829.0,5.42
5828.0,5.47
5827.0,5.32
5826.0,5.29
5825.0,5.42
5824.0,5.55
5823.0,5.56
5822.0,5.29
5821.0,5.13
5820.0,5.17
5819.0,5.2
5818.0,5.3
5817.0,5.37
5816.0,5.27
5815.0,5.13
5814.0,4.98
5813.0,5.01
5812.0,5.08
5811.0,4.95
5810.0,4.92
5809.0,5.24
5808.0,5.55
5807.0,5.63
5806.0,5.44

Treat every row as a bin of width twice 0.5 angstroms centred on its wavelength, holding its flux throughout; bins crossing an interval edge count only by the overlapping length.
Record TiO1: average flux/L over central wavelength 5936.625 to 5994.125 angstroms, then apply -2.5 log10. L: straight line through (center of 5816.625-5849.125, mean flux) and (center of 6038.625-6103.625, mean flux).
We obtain 0.016 mag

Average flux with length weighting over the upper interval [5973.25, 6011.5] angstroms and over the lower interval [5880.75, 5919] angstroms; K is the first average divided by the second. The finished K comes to 1.07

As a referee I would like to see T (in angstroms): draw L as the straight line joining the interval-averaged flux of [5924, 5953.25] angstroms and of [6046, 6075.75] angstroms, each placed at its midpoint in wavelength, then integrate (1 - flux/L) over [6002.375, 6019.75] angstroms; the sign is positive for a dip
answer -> 0.83 angstroms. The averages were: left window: 5.05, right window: 4.91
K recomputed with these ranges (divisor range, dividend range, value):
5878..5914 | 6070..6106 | 1.08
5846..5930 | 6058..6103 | 1.04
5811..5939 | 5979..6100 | 1.01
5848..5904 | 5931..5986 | 1.06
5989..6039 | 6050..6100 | 1.00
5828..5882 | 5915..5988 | 0.99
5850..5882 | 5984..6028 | 0.99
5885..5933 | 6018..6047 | 1.07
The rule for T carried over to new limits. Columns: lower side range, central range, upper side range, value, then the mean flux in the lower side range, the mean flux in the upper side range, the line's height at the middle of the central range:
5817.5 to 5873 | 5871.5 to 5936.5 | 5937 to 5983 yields 3.63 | 5.1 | 4.99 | 5.05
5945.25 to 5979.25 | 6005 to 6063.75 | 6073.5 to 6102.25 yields 0.91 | 4.94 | 5.01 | 4.98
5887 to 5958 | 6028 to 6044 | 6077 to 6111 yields -0.74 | 4.84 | 4.97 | 4.93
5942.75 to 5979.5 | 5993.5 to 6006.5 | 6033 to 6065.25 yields -0.01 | 4.95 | 4.96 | 4.95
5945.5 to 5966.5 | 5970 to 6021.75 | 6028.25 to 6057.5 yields 1.02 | 4.99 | 5.05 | 5.02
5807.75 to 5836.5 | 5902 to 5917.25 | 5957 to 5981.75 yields 0.31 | 5.25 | 4.89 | 5.03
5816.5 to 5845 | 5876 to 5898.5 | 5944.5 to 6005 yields 3.18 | 5.26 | 4.99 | 5.15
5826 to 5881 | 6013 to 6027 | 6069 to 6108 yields 0.84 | 5.05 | 4.99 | 5.01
